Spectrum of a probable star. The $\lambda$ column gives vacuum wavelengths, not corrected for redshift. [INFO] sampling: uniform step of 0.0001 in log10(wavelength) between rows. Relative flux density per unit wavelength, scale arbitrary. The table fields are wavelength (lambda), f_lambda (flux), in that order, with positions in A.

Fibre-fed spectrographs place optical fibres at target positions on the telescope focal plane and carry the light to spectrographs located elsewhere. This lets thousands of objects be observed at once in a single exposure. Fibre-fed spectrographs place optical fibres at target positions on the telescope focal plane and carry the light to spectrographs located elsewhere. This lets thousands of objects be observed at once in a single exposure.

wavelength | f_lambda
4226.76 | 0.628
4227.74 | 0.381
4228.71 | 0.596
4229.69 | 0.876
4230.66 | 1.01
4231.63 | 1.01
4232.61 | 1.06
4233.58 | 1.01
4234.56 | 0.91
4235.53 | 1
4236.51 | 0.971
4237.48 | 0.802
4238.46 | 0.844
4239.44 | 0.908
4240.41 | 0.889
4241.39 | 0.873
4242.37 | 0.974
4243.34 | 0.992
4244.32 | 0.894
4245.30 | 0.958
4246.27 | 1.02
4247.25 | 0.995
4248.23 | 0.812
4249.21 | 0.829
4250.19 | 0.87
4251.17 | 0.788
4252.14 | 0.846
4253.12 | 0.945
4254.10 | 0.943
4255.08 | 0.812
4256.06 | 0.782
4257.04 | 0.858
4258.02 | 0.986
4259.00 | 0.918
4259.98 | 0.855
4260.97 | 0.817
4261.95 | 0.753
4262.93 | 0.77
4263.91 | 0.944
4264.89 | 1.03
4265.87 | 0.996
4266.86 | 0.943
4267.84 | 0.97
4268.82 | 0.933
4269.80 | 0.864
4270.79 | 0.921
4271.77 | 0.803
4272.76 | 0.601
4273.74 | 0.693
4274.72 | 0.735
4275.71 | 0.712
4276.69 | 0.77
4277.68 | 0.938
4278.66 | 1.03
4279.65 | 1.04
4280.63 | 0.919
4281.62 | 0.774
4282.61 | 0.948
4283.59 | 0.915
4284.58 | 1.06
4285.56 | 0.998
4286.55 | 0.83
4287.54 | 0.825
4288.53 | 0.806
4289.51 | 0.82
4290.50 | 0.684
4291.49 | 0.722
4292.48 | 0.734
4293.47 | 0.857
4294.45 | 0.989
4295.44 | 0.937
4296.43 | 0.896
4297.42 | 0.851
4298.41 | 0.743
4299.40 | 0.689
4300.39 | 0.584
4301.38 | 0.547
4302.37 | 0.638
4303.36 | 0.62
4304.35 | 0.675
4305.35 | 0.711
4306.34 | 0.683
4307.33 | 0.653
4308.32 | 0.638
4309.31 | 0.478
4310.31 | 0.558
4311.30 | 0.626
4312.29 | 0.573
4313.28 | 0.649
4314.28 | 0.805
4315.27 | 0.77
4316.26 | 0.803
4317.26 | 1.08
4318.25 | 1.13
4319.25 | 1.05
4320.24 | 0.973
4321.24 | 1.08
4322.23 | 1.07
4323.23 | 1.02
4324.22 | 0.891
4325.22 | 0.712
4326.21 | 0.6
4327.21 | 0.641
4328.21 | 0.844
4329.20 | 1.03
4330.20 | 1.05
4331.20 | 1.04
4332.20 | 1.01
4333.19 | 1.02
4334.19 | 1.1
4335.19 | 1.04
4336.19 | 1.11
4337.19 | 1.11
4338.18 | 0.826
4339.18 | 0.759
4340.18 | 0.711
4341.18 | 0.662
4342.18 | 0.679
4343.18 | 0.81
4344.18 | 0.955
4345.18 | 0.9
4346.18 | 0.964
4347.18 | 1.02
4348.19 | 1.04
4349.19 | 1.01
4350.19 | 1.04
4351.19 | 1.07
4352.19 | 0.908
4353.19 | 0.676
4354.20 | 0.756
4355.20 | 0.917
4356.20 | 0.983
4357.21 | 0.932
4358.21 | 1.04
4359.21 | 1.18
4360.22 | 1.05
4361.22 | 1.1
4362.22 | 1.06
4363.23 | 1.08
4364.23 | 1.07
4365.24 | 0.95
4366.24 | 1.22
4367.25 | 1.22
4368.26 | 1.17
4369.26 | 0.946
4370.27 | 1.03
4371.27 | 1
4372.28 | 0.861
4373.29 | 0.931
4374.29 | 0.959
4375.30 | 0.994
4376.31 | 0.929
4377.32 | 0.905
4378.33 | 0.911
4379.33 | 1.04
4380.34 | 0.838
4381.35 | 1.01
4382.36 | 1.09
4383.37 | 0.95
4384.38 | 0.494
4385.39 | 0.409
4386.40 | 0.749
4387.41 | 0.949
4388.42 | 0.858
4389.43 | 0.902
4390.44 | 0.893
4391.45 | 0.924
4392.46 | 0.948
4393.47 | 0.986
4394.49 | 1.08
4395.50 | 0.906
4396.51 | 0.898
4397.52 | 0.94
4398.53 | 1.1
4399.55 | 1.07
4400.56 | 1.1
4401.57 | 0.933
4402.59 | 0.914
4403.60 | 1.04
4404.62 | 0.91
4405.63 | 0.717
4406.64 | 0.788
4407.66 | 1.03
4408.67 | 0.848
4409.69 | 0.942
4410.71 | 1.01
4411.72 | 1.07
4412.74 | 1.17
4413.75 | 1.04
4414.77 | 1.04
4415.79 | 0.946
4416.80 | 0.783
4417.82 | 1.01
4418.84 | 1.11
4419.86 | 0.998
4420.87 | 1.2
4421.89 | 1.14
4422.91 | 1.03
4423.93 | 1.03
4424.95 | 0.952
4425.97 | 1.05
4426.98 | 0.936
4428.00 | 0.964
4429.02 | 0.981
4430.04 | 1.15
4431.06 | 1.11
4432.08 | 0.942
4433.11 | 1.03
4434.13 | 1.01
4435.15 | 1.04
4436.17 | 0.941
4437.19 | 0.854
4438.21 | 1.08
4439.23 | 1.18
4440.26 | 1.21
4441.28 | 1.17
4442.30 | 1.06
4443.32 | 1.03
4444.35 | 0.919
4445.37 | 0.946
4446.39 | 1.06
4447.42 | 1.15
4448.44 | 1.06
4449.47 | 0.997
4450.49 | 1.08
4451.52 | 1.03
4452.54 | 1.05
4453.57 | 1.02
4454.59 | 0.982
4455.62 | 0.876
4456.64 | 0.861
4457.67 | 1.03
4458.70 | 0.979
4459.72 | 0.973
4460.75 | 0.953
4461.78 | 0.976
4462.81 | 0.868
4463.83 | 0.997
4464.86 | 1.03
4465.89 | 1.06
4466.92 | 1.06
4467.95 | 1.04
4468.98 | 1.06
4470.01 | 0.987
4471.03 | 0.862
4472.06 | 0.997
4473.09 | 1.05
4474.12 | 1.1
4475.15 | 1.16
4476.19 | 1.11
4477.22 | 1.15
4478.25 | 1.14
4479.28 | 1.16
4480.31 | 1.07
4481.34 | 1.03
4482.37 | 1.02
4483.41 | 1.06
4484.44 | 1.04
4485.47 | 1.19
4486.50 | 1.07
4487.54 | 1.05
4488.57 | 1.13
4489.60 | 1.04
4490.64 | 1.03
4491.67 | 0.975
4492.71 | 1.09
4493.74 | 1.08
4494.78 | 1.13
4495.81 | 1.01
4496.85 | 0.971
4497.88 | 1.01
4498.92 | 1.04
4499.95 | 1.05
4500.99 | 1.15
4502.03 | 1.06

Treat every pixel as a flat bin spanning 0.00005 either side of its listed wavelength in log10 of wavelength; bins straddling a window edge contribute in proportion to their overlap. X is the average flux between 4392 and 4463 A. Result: 1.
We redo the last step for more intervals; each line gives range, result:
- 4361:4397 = 0.95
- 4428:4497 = 1.04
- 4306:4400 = 0.917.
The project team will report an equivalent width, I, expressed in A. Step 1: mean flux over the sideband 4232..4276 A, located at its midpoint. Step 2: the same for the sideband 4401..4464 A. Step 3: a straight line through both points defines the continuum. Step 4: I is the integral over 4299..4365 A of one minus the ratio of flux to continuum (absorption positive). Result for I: 4.7 A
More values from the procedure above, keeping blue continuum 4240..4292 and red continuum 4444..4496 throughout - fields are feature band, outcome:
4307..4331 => 2.4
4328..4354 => -0.1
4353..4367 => -0.9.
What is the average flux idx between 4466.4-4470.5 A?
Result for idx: 1.04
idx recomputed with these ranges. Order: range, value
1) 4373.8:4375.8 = 0.975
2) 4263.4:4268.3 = 0.976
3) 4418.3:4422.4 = 1.11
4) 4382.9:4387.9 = 0.708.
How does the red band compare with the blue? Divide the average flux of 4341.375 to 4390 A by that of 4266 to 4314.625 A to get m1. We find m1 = 1.2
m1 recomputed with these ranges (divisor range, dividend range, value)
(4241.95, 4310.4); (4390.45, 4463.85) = 1.20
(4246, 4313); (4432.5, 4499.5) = 1.27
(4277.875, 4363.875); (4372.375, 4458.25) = 1.12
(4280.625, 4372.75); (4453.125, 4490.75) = 1.17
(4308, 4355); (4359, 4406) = 1.09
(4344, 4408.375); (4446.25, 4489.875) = 1.08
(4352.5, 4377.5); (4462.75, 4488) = 1.06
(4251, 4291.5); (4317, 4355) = 1.07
